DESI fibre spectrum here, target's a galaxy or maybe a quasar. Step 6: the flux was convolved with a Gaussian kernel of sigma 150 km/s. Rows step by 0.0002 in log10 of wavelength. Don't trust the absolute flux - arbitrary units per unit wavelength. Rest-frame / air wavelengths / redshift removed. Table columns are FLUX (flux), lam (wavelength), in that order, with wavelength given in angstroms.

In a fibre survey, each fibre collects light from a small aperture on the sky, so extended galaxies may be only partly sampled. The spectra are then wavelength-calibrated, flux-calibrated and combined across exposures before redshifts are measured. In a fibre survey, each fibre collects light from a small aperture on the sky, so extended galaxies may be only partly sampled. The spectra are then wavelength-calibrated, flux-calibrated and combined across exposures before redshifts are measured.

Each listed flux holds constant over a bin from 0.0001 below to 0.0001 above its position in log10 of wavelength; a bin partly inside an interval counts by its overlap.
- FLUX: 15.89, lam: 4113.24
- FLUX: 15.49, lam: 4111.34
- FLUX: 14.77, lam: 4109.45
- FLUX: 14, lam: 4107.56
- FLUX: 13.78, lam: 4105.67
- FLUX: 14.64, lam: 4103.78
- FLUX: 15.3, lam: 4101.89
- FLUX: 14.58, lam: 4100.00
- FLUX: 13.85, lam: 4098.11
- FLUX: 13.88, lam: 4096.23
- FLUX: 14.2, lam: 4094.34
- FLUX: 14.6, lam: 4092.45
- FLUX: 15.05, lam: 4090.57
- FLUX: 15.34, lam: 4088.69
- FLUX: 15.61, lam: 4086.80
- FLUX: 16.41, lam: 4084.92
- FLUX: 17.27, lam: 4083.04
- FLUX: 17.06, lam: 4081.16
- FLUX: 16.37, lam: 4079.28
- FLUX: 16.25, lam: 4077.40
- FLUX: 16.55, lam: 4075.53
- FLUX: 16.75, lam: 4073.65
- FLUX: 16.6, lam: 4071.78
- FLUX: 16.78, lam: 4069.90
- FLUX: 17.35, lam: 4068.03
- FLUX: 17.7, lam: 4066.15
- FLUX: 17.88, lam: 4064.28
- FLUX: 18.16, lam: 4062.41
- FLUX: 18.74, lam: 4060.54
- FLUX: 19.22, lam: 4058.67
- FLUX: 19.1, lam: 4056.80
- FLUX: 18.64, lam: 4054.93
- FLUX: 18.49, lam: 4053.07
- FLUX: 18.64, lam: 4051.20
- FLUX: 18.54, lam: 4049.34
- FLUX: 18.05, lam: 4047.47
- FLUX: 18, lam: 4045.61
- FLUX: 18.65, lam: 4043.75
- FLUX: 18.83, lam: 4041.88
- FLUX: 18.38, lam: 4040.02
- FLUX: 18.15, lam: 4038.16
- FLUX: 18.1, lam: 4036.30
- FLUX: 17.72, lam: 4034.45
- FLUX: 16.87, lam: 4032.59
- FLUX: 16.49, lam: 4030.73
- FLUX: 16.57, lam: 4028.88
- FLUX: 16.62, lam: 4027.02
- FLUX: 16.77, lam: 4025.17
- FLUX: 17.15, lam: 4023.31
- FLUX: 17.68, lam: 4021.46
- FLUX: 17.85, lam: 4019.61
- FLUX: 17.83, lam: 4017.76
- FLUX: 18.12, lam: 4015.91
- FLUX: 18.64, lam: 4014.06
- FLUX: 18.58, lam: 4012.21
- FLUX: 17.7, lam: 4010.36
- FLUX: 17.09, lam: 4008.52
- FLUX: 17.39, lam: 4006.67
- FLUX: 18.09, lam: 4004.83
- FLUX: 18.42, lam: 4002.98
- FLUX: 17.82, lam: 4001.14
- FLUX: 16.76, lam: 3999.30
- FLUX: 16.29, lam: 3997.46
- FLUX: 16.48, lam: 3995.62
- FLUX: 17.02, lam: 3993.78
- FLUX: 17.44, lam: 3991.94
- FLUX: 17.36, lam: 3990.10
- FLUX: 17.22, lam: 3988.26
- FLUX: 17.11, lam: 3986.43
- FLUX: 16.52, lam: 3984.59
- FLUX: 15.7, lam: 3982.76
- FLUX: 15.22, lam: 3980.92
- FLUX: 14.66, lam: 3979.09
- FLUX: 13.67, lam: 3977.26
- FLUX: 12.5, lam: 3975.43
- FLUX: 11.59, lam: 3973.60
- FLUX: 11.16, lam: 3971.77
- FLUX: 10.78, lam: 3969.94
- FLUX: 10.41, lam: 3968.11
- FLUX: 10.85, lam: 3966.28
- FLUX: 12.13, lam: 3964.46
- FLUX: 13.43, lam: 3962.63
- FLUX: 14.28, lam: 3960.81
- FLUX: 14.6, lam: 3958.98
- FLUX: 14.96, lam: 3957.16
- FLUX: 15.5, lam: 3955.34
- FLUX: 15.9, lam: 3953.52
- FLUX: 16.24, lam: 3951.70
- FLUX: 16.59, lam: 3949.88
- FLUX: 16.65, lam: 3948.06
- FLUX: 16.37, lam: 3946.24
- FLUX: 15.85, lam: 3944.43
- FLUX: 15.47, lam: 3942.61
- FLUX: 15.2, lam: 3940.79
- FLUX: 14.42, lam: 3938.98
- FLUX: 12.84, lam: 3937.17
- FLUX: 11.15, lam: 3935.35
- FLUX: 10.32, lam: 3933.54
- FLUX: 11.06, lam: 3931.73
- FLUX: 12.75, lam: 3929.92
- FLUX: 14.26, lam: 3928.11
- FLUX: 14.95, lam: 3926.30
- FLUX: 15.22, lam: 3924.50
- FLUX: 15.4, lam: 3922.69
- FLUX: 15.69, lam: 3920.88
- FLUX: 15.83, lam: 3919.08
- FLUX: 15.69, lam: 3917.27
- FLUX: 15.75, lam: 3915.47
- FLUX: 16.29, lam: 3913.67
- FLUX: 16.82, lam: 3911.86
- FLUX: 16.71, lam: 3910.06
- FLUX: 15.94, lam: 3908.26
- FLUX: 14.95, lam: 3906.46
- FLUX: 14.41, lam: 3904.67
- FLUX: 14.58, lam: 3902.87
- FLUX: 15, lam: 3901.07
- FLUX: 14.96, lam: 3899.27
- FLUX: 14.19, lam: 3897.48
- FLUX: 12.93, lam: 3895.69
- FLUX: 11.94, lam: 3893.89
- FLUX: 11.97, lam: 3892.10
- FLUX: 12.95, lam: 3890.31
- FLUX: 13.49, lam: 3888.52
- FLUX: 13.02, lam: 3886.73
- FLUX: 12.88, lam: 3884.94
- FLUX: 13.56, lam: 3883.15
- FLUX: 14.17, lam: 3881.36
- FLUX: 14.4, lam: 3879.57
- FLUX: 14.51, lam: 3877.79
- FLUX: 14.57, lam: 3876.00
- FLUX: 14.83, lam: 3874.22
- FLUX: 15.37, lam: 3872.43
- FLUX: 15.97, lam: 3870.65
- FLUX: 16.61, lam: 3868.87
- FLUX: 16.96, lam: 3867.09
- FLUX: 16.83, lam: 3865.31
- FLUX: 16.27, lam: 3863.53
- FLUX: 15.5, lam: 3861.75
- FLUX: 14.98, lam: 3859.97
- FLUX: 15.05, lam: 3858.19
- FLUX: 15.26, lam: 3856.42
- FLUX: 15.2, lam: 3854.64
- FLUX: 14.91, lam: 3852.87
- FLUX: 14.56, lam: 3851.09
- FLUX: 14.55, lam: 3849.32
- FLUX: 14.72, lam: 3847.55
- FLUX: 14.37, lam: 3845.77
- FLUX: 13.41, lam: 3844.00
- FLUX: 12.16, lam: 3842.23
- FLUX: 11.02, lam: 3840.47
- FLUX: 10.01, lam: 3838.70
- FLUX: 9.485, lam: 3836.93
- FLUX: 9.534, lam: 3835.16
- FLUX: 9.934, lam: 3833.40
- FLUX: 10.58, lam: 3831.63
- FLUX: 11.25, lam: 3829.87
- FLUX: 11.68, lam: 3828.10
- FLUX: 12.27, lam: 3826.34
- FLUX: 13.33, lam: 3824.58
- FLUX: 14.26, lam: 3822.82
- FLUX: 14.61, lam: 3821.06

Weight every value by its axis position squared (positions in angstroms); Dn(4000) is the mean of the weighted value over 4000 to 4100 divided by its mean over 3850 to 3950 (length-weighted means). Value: 1.27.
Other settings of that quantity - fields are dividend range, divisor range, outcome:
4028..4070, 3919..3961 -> 1.30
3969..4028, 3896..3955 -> 1.14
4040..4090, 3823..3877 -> 1.43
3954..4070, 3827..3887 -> 1.30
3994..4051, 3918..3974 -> 1.32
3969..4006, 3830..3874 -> 1.21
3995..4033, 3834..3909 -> 1.33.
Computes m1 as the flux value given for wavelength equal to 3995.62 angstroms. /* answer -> 16.48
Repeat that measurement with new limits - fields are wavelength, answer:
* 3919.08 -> 15.83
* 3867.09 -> 16.96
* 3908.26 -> 15.94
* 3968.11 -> 10.41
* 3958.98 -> 14.6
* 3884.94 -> 12.88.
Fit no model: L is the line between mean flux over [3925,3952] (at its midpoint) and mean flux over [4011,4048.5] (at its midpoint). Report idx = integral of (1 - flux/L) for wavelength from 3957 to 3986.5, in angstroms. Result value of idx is 4.1 angstroms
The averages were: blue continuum 14.2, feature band 13.4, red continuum 17.8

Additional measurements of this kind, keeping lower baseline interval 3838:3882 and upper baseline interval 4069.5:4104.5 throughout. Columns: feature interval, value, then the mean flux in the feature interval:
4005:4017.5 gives -2.1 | 17.9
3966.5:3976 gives 2.5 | 11.2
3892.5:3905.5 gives 0.8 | 13.9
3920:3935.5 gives 1.5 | 13.5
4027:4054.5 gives -4.5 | 17.9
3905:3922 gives -1.1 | 15.9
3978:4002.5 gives -2.2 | 16.6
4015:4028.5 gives -1.8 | 17.4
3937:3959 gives -0.7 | 15.6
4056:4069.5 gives -2.4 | 18.2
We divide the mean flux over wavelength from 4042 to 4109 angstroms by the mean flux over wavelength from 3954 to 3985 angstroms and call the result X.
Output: 1.2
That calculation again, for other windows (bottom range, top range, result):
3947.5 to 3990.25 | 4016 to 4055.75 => 1.25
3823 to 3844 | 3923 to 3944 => 1.20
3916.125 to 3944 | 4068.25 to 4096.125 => 1.14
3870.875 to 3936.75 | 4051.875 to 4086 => 1.23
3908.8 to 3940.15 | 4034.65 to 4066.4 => 1.28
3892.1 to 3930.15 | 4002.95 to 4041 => 1.18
